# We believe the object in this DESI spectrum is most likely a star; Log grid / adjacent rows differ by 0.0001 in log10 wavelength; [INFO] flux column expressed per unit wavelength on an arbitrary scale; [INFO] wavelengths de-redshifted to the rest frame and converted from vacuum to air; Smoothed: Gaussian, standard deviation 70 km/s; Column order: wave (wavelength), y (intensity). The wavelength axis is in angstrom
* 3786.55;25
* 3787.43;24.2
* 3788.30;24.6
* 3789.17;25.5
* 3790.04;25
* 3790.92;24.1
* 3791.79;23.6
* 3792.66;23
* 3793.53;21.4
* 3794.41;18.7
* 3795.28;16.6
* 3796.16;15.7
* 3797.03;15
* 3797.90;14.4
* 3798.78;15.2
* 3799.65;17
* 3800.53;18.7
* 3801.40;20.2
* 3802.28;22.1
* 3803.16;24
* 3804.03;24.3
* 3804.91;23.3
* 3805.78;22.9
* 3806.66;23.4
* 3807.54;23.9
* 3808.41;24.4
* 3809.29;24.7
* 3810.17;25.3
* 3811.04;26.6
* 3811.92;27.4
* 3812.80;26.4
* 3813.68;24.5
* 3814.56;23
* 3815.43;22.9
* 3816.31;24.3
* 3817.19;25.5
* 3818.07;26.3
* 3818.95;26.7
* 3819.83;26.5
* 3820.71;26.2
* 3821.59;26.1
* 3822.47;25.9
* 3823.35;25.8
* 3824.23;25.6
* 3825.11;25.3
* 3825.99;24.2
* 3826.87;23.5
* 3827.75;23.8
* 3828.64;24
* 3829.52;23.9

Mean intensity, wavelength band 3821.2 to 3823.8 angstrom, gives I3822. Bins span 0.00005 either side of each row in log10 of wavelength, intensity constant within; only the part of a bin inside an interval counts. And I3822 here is 25.9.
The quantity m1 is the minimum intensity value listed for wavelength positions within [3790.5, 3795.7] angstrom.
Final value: 16.6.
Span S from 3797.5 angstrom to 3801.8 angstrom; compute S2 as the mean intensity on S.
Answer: 17.1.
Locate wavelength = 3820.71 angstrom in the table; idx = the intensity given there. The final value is 26.2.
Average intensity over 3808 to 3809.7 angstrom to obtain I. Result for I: 24.5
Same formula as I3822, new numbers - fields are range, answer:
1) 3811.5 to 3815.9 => 24.8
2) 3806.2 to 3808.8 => 23.9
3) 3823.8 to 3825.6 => 25.4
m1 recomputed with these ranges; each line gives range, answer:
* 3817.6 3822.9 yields 25.9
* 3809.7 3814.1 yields 24.5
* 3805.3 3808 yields 22.9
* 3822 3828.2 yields 23.5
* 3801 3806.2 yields 20.2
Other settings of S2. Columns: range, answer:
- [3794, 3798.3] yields 16.1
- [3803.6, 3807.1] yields 23.5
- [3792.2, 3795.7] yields 20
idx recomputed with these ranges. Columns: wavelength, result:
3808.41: 24.4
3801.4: 20.2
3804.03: 24.3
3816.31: 24.3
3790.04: 25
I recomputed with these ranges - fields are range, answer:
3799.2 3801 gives 17.9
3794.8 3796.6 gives 16.2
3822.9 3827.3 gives 24.9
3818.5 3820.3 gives 26.6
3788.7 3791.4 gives 24.8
